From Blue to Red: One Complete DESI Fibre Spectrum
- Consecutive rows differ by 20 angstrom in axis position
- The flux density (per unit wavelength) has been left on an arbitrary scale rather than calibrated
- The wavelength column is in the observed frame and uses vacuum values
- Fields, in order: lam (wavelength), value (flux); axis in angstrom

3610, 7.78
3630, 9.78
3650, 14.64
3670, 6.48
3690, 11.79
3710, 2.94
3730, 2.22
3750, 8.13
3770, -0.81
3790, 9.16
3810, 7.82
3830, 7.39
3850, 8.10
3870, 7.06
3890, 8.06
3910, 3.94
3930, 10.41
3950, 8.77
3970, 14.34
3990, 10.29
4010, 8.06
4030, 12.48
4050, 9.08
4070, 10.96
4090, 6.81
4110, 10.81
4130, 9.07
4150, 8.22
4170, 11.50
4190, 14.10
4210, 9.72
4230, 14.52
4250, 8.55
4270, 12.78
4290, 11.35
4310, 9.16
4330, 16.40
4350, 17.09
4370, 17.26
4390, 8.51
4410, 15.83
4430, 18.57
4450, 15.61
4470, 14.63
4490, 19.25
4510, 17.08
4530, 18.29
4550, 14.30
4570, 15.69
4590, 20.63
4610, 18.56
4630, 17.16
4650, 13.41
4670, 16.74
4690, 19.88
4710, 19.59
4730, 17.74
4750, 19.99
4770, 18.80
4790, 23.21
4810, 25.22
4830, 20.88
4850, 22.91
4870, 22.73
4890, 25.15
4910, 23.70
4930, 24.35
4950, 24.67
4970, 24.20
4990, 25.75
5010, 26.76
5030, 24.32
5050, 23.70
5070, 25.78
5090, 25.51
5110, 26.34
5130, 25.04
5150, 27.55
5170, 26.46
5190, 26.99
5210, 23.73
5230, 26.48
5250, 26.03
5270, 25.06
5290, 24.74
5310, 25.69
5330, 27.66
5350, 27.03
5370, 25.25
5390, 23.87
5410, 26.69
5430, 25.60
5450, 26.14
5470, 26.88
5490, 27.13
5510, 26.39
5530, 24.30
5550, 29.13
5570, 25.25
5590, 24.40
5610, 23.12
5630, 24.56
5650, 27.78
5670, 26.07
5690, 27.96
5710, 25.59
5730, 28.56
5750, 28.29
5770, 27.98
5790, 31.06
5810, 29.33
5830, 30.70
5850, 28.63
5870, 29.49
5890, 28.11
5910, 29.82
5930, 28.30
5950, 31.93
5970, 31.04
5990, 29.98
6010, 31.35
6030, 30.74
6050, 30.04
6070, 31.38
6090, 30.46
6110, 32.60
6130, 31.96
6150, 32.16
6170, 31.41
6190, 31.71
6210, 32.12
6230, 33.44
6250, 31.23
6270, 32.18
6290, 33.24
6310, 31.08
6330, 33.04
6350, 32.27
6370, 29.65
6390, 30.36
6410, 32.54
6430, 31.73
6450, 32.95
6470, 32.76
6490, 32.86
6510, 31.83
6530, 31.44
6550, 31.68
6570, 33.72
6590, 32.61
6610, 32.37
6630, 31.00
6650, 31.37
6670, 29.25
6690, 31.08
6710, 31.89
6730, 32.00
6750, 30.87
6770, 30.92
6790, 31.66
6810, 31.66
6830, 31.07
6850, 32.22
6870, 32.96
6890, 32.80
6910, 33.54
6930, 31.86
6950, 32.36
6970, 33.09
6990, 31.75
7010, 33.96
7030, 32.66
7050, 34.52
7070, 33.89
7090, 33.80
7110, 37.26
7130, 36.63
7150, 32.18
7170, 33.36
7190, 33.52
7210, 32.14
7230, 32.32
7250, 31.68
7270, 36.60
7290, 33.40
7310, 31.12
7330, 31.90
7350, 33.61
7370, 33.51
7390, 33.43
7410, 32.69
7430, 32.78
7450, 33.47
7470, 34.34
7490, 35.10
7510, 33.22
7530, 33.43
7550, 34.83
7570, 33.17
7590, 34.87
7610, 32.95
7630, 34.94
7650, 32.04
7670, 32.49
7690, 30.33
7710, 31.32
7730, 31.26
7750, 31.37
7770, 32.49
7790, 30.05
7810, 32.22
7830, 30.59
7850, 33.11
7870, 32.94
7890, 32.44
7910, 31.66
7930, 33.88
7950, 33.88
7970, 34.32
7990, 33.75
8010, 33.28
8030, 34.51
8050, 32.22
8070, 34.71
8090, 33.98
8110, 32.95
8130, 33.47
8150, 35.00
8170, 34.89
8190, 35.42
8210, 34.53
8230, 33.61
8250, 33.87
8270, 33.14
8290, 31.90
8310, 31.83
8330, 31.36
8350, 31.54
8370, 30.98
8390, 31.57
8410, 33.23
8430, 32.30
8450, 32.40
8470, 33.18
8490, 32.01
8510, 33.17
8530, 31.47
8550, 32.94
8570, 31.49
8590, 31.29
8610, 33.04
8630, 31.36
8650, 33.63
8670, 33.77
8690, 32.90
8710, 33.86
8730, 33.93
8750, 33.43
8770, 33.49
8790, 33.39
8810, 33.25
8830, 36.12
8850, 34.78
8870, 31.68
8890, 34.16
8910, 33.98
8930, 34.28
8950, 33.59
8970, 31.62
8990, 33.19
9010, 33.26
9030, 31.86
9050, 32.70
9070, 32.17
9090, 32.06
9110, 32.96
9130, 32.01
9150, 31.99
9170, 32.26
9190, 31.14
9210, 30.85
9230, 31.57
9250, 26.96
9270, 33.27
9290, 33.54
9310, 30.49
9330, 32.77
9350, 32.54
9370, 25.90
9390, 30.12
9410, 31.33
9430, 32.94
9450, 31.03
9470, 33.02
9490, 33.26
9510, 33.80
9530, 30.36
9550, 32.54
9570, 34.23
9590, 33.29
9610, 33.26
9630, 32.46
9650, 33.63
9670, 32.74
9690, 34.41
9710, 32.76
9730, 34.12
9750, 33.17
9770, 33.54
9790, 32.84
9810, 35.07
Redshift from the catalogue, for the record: 0.082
